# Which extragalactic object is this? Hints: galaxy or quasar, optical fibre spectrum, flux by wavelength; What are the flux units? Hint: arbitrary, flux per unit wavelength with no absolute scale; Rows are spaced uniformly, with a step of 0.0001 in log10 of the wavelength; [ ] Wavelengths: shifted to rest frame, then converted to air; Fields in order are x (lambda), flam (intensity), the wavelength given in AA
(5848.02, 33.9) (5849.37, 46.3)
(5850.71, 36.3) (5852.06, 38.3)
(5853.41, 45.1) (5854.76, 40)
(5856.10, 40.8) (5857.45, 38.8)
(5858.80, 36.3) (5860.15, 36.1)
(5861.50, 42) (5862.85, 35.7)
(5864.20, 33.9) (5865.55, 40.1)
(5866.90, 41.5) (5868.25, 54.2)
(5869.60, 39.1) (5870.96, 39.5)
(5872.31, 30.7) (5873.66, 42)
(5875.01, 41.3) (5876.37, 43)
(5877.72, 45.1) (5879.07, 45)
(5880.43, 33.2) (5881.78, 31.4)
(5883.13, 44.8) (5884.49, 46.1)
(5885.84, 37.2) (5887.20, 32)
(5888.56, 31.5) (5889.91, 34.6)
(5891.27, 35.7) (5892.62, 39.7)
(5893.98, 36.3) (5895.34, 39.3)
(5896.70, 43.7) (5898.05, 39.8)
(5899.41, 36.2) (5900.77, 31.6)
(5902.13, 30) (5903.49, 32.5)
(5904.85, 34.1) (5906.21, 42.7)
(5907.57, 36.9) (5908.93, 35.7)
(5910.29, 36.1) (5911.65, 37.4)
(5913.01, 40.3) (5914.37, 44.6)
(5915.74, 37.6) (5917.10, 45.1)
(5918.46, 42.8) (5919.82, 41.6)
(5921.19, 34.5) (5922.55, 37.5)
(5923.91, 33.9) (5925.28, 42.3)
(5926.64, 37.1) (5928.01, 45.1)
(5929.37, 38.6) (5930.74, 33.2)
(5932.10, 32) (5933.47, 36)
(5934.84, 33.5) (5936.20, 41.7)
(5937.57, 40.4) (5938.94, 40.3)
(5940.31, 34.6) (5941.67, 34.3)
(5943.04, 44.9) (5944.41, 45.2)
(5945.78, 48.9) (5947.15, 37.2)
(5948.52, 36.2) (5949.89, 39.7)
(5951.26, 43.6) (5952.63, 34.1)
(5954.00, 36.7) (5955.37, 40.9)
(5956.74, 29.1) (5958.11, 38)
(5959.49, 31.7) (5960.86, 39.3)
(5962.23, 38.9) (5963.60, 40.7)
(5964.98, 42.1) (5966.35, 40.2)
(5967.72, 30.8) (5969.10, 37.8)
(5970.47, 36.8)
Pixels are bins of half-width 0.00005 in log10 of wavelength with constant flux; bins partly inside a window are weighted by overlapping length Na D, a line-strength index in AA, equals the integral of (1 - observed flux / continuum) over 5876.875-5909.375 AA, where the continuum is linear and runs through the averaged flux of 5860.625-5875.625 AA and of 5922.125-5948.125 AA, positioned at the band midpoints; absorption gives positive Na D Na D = 1.8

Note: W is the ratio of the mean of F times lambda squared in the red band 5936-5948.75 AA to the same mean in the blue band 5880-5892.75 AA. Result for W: 1.13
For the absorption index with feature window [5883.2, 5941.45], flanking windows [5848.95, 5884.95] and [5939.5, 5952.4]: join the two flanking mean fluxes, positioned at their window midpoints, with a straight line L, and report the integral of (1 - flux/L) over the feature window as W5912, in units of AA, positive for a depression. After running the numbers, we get 3.7 AA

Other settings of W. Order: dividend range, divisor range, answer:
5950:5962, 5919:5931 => 0.97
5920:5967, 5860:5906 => 1.02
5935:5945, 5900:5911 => 1.15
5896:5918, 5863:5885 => 0.94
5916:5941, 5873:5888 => 0.97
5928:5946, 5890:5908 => 1.07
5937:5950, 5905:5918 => 1.03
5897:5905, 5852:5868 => 0.89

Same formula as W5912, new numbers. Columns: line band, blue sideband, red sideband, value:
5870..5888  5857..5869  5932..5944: 0.1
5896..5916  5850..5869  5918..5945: 0.9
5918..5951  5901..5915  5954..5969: -1.6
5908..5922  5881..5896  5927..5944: -0.7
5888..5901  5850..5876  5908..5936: 0.6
